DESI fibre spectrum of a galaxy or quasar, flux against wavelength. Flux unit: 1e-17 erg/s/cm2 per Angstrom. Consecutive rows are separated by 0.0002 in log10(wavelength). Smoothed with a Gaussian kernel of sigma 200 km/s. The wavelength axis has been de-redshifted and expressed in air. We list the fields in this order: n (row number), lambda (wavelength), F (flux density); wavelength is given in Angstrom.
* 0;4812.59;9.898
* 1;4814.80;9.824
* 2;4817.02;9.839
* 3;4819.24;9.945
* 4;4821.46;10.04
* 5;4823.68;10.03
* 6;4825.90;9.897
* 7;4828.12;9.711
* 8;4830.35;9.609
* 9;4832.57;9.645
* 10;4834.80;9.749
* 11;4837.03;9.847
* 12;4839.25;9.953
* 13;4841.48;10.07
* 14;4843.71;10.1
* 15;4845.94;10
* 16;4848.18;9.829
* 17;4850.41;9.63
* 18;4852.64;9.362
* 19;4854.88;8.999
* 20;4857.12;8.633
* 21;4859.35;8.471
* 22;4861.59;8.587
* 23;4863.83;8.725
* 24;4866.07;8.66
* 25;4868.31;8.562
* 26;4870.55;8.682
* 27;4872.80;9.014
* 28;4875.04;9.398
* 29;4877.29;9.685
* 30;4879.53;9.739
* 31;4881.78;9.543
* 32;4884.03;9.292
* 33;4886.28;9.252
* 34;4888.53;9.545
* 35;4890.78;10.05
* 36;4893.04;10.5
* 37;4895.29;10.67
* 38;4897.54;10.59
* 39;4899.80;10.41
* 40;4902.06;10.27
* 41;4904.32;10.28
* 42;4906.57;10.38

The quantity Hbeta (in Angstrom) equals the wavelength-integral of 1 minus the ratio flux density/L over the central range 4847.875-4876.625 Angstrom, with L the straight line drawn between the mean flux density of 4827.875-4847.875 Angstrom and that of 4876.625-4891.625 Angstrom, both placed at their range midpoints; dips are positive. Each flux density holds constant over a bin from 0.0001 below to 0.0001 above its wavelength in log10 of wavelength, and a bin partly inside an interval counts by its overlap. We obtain 2.2 Angstrom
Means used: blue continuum 9.86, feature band 8.95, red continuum 9.58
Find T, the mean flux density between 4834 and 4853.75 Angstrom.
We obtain 9.84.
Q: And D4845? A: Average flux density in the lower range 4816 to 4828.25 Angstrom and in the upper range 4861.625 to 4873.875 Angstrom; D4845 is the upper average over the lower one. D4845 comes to 0.88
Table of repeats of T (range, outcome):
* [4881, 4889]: 9.39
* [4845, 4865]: 9.13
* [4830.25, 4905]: 9.56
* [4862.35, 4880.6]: 9.05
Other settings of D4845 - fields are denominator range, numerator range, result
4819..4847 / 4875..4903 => 1.00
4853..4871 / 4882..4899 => 1.15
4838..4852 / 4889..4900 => 1.05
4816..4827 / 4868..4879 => 0.92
